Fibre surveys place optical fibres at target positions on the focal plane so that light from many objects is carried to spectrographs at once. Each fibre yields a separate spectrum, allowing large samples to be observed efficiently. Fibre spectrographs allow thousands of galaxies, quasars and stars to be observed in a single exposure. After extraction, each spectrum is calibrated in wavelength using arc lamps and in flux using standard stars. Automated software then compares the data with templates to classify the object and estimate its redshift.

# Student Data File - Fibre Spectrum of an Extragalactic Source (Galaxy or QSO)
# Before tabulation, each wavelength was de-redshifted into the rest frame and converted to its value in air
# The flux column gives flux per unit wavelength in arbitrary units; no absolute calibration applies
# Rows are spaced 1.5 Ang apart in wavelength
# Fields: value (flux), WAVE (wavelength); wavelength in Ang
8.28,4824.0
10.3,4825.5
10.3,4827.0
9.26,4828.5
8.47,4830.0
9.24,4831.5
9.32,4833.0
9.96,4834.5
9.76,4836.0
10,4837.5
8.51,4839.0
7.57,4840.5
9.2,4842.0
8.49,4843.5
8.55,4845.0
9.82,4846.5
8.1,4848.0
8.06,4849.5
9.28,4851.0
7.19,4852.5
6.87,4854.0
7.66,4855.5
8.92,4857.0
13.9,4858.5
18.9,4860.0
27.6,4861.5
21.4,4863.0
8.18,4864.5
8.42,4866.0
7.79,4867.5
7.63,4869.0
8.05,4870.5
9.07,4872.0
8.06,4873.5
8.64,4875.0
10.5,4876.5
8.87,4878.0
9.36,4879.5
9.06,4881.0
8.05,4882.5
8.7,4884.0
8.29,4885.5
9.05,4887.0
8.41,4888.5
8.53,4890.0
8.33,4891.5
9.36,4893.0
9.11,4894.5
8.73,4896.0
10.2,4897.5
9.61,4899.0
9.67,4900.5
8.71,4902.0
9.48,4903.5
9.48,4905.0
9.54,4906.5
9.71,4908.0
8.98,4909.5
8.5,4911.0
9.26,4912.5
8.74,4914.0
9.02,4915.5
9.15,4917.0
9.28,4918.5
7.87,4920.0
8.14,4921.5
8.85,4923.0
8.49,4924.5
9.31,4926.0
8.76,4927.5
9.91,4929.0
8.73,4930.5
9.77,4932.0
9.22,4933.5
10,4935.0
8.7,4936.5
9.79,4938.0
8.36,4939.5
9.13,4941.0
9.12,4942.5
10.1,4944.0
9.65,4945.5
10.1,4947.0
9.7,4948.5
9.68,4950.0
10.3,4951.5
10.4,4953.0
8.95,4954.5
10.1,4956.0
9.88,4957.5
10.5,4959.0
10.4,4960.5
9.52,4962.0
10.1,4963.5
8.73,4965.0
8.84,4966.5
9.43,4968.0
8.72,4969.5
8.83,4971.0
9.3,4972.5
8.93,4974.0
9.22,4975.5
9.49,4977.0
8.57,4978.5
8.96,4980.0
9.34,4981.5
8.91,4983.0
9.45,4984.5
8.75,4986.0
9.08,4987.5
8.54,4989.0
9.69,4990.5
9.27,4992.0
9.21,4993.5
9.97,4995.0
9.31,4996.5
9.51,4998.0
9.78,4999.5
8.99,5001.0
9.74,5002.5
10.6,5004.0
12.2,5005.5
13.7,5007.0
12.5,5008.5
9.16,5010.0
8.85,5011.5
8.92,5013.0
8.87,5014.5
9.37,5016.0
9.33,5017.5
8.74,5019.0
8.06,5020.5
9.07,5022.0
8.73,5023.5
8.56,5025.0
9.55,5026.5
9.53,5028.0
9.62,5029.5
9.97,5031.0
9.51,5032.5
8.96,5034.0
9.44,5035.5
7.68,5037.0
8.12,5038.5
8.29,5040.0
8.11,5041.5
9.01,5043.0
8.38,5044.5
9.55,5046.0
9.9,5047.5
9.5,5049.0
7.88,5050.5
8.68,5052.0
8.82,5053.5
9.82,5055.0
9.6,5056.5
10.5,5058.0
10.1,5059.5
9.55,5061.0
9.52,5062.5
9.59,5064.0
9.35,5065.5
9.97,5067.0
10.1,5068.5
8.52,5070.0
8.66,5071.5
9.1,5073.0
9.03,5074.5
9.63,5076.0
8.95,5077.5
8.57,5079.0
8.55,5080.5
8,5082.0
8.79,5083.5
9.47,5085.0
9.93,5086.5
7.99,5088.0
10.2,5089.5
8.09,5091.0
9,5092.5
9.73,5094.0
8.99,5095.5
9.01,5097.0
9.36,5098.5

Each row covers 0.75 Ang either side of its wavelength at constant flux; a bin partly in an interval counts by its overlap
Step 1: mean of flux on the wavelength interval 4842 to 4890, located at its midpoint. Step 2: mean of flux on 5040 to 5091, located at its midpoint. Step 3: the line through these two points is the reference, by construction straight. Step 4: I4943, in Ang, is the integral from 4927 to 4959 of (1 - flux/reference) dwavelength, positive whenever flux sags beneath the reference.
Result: 0.3 Ang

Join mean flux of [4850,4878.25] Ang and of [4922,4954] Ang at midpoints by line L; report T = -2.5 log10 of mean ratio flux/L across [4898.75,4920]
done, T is 0.09 mag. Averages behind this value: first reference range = 10.9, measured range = 9.17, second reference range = 9.42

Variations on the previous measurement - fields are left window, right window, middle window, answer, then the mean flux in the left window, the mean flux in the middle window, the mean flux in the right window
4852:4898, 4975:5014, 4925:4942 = 0.08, 10.1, 9.23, 9.68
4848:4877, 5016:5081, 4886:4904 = 0.16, 10.8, 9.08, 9.12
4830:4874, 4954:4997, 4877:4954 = 0.06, 10.2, 9.17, 9.31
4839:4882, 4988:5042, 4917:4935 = 0.10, 10.1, 8.99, 9.43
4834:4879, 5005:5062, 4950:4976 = 0.02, 10.2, 9.55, 9.36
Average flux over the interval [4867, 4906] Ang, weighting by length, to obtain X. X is 8.89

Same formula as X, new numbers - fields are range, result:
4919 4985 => 9.32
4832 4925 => 9.55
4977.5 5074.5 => 9.35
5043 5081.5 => 9.26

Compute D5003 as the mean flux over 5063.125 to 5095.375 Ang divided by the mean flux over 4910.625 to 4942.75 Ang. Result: 1.01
